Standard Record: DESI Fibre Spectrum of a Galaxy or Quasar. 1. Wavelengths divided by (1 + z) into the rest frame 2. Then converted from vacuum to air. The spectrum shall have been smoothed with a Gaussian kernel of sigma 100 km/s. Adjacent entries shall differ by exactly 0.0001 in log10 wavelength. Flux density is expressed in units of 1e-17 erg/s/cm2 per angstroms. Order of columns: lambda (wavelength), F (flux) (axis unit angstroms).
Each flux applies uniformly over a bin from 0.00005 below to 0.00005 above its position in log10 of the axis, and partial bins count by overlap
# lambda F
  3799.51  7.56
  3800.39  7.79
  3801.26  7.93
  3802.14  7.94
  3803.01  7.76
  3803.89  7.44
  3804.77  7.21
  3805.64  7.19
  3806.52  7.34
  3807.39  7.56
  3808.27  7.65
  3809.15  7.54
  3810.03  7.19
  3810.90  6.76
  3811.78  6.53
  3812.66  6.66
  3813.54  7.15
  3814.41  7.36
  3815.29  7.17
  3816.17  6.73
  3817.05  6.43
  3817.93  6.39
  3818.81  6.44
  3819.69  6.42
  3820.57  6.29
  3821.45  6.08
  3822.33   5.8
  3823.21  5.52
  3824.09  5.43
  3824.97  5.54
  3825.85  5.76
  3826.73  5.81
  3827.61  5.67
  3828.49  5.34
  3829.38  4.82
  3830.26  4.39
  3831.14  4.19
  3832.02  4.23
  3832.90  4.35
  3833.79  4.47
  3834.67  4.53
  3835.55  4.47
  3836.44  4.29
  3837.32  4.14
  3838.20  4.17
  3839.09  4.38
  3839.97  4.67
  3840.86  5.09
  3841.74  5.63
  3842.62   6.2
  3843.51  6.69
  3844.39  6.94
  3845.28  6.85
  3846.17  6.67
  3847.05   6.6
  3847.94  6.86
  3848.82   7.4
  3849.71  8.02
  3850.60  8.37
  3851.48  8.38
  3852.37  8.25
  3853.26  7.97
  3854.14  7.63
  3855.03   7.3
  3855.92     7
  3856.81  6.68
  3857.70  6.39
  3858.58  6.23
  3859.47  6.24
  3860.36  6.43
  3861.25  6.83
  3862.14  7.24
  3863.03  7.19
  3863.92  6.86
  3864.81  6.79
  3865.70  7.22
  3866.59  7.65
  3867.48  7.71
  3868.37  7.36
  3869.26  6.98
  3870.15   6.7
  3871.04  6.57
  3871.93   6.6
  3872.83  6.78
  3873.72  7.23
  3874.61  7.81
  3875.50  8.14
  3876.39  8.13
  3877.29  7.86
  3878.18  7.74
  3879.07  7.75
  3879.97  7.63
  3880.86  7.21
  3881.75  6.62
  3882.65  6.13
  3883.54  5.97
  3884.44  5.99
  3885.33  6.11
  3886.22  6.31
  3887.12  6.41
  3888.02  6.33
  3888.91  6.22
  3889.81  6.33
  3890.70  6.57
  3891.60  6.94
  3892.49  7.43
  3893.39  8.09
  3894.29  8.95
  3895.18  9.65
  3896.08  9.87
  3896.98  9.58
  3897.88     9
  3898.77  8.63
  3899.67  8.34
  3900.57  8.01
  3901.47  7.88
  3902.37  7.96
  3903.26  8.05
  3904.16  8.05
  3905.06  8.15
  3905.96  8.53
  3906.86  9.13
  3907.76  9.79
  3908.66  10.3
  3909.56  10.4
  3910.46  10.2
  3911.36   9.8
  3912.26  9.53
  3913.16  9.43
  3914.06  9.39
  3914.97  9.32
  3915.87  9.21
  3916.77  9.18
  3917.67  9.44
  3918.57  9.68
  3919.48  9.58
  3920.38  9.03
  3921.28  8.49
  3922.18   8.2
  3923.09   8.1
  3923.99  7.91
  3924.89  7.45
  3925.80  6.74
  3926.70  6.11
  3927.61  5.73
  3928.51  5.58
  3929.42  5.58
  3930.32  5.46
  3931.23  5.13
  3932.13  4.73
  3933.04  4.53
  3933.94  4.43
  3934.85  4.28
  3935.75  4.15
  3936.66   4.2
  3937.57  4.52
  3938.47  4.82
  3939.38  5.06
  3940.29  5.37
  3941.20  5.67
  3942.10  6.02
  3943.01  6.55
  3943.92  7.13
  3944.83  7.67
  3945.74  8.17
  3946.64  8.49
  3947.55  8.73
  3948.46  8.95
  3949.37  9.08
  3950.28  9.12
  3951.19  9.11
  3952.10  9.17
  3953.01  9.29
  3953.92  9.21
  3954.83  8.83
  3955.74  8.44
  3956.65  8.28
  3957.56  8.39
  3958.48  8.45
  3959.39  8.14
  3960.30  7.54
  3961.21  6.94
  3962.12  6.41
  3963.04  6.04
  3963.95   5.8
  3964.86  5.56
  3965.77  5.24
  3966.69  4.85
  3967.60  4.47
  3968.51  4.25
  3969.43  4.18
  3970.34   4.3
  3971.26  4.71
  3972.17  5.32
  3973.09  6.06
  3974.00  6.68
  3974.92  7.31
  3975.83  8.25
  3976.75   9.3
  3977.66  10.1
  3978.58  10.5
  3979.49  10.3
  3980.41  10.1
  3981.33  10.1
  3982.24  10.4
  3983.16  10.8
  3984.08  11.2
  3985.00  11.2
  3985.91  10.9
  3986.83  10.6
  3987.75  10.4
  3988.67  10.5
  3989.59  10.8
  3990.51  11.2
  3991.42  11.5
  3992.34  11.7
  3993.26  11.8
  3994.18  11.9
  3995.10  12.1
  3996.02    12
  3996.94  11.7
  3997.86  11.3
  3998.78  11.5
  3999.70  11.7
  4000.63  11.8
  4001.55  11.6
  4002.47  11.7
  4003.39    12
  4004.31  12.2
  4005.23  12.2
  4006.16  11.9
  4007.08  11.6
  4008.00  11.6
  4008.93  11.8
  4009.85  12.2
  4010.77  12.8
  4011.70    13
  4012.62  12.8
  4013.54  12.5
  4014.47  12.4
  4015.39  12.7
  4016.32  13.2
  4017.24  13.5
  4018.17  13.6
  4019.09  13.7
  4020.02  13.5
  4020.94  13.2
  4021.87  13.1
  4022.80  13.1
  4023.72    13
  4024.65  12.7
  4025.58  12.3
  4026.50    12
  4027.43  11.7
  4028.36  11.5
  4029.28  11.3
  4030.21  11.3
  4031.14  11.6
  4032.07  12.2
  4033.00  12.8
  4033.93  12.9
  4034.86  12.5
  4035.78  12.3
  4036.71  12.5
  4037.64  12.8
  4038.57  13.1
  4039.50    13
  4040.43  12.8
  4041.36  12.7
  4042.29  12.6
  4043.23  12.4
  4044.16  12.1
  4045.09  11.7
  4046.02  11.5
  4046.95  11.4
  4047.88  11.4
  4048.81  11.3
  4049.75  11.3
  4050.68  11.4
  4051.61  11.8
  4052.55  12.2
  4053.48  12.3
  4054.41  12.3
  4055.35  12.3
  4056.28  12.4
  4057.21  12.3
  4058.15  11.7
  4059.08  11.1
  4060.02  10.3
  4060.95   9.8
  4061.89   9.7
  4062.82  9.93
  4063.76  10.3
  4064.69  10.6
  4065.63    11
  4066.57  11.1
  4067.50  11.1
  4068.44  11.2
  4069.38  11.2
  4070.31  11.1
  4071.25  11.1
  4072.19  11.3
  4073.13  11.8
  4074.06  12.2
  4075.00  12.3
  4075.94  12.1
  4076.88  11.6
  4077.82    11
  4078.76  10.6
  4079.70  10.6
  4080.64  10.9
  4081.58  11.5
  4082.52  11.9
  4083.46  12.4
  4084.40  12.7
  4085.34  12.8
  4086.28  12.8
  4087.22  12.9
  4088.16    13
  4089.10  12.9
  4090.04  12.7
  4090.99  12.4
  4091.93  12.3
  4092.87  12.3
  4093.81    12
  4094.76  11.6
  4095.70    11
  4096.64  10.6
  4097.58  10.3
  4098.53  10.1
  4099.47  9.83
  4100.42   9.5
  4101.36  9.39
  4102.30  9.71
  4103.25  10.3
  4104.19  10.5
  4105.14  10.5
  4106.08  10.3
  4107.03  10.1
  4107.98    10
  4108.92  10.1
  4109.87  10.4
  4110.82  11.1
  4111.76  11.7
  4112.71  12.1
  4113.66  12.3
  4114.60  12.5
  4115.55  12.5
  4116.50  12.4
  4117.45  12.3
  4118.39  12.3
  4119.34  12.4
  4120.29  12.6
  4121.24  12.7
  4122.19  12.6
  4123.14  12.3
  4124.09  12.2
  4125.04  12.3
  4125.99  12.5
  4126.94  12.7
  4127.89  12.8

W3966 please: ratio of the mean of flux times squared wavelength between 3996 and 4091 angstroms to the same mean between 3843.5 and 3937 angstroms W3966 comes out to 1.73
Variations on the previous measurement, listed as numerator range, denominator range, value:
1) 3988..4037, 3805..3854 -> 2.17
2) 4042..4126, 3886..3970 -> 1.67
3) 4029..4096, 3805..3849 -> 2.23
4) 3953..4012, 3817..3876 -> 1.61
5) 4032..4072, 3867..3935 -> 1.64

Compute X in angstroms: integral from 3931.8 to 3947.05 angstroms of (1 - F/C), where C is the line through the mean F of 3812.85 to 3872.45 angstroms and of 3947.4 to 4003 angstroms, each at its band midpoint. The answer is 4.9 angstroms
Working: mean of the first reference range 6.27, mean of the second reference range 8.99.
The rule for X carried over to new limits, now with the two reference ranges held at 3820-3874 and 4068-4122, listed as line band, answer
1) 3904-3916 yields -2.92 angstroms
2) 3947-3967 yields 1.68 angstroms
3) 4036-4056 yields -3.24 angstroms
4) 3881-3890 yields 0.99 angstroms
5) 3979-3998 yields -3.77 angstroms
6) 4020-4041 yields -4.87 angstroms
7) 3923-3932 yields 1.91 angstroms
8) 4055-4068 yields -0.22 angstroms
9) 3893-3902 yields -1.85 angstroms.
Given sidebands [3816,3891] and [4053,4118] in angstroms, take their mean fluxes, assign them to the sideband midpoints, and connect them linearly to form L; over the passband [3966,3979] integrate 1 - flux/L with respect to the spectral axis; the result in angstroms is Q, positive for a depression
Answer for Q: 3.7 angstroms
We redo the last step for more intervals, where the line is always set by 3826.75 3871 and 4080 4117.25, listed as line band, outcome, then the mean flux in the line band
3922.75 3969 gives 9.0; 6.66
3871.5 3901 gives -1.8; 7.47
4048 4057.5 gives -1.3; 11.9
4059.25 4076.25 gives -0.4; 11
